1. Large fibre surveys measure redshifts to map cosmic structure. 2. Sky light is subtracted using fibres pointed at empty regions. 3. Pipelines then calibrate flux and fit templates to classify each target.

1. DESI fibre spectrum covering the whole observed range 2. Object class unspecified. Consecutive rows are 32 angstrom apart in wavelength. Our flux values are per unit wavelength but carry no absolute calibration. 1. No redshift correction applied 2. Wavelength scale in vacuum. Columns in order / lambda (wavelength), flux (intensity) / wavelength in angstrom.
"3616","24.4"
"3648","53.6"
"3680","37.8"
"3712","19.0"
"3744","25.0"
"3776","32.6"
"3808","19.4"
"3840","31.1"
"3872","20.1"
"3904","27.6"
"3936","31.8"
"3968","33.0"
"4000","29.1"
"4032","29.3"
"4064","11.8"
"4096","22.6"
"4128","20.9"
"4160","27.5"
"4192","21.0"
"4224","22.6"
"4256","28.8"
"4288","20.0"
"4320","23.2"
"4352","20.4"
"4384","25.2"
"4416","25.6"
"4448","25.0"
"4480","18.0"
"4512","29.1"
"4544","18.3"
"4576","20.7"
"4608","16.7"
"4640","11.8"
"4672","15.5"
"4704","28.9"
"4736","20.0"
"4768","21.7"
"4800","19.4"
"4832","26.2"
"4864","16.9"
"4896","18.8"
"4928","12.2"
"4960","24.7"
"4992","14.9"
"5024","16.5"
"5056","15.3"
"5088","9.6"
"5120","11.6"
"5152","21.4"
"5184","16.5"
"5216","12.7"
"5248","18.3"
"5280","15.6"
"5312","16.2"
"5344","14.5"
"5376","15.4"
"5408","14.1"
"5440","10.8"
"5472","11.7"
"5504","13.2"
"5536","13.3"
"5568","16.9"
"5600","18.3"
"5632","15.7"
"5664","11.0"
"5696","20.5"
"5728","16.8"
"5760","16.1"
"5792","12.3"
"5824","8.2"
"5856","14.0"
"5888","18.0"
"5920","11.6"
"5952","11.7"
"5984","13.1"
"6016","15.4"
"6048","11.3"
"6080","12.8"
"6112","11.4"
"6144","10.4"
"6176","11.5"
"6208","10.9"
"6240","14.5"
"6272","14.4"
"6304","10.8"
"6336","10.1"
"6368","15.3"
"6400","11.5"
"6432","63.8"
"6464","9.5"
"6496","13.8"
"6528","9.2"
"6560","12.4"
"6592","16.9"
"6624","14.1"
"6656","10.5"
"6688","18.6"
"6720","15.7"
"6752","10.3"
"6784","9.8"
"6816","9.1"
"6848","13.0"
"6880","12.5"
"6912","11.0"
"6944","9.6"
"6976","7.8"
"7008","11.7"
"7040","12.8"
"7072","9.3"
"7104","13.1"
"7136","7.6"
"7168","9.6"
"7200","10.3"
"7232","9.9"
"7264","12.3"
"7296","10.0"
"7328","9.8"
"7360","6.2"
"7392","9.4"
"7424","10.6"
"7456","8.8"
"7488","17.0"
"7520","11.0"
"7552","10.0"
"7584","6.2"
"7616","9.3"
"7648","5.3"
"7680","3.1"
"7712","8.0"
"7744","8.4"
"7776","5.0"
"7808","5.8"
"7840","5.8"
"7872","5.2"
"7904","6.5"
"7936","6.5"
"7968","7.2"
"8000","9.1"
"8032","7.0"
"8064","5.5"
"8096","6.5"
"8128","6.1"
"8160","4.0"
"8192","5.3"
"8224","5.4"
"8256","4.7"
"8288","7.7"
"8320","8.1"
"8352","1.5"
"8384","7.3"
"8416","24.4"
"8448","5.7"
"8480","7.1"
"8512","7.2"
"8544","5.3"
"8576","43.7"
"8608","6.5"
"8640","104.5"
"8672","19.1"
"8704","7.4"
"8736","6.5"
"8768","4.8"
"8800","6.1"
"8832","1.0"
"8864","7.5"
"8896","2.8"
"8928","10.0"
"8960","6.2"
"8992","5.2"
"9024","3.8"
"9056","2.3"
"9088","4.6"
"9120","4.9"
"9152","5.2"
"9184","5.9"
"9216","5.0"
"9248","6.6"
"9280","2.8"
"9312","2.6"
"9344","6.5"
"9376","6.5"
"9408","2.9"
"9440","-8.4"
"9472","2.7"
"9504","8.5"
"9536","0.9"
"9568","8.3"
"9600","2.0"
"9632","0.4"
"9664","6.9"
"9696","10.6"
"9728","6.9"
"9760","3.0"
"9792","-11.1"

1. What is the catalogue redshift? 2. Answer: 0.728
